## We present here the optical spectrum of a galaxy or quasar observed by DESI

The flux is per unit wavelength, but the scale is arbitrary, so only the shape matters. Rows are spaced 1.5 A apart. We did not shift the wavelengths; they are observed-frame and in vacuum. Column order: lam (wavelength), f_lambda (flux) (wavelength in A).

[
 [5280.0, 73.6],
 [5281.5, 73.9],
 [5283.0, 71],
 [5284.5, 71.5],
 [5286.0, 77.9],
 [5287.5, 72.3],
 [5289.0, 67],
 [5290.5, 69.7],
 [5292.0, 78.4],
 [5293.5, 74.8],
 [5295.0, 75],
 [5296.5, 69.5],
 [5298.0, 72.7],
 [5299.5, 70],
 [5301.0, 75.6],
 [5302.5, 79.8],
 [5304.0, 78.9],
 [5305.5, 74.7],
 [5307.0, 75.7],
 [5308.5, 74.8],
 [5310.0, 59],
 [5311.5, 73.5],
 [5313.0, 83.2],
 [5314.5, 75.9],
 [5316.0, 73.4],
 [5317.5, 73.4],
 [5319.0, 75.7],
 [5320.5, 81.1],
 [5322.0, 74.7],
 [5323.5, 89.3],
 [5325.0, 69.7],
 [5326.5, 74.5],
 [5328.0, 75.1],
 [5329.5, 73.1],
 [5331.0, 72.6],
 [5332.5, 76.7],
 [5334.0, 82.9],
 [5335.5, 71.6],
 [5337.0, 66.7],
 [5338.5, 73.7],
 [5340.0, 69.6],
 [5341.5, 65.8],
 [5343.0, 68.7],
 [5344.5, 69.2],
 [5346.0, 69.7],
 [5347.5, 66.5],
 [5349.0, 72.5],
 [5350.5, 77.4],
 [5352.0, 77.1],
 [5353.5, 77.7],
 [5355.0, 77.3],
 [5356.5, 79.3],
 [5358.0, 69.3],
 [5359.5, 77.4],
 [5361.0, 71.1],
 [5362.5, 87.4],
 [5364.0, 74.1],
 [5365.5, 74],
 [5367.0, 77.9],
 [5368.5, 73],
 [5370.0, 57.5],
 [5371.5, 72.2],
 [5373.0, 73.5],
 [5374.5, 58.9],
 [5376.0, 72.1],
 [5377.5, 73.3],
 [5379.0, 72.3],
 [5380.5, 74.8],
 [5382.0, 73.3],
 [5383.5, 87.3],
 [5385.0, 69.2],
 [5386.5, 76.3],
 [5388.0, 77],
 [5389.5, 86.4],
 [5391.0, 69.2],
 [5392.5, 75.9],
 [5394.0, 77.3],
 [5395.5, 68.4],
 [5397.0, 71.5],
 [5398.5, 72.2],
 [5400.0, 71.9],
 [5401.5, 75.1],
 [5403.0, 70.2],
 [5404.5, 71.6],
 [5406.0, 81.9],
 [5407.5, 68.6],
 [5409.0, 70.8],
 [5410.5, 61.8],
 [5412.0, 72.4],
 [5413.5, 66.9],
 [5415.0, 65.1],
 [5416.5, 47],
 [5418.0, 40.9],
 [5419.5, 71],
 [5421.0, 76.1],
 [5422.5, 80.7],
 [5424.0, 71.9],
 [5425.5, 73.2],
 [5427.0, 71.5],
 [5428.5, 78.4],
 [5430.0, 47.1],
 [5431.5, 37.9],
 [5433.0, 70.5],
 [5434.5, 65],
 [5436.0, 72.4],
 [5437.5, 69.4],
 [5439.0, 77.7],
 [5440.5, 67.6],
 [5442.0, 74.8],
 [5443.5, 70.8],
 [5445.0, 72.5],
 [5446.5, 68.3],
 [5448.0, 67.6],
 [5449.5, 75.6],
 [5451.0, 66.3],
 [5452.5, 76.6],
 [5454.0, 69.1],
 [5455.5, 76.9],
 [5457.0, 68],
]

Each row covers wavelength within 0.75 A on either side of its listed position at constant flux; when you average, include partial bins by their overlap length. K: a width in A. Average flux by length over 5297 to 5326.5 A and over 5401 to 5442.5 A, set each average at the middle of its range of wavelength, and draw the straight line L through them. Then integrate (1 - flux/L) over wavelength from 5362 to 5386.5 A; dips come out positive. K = -0.75 A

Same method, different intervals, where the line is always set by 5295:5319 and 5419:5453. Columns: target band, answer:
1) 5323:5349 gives 0.2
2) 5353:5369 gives -0.9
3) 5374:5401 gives -1.0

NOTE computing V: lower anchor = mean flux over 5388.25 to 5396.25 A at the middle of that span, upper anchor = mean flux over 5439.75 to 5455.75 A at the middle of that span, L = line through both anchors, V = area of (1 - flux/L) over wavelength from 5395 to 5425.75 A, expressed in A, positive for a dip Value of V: 2.2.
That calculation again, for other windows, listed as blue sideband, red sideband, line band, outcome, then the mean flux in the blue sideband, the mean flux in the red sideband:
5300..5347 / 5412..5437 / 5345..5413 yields -4.3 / 74.1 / 65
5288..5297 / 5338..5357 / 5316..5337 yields -0.9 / 72.5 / 72.6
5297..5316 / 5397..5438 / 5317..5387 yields -2.1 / 74.4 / 67.5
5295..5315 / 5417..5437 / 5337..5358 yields -0.3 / 74.1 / 65.7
